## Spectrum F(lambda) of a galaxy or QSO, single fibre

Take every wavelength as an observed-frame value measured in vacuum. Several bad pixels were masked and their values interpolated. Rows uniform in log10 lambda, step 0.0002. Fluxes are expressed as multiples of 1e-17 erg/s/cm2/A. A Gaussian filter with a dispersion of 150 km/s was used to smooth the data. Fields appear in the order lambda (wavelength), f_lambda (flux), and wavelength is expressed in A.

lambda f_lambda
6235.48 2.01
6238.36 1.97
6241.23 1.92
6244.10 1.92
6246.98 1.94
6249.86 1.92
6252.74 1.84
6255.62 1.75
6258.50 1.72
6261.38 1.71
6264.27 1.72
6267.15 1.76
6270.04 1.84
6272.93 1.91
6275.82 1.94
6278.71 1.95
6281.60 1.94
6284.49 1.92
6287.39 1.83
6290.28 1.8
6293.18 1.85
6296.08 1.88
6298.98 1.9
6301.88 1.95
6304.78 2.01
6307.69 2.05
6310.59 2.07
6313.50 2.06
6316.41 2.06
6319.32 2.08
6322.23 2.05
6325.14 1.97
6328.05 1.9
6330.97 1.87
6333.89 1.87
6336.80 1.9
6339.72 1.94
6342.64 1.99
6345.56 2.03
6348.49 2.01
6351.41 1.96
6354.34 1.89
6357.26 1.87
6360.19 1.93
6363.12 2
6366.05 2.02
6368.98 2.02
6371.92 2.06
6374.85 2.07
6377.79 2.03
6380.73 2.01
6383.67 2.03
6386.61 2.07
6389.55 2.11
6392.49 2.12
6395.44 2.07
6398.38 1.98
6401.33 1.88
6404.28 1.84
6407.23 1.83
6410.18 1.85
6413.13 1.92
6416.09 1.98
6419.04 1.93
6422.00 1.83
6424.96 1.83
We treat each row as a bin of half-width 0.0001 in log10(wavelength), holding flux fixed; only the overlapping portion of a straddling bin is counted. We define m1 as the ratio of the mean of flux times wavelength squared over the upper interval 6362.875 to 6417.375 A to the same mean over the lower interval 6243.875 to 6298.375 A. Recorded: 1.1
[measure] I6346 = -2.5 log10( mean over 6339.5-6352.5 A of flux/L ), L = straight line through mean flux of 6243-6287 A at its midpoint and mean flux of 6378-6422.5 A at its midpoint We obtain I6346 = -0.04 mag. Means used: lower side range 1.85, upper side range 1.97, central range 1.99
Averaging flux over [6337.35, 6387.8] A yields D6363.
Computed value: 1.99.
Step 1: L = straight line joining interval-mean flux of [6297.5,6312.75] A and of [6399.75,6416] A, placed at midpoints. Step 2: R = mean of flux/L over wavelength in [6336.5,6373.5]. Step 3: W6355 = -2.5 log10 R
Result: -0.02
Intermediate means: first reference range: 2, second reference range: 1.87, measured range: 1.97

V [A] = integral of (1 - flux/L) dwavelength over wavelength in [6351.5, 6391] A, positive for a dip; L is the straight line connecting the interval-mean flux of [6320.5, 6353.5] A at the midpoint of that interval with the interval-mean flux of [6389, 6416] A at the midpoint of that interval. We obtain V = -1.1 A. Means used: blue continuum 1.95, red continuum 1.95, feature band 2.01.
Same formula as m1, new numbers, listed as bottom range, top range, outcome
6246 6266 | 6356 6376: 1.15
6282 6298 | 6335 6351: 1.08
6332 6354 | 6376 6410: 1.04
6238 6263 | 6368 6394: 1.16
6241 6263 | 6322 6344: 1.08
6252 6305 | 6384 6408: 1.12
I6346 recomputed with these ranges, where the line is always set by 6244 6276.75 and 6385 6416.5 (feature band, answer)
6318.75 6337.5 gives -0.029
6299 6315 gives -0.080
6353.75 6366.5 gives -0.008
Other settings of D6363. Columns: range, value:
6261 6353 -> 1.93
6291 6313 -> 1.96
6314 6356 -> 1.97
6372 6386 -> 2.04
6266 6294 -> 1.88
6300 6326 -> 2.03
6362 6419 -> 1.99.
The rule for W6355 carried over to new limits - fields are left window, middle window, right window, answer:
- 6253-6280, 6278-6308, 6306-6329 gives 0.01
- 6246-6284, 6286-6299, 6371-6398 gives 0.03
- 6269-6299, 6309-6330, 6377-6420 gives -0.06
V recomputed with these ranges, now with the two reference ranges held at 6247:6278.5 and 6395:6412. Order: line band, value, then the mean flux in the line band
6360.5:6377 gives -1.28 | 2.03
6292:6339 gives -2.95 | 1.97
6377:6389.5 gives -1.03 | 2.04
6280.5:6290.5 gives -0.24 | 1.88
